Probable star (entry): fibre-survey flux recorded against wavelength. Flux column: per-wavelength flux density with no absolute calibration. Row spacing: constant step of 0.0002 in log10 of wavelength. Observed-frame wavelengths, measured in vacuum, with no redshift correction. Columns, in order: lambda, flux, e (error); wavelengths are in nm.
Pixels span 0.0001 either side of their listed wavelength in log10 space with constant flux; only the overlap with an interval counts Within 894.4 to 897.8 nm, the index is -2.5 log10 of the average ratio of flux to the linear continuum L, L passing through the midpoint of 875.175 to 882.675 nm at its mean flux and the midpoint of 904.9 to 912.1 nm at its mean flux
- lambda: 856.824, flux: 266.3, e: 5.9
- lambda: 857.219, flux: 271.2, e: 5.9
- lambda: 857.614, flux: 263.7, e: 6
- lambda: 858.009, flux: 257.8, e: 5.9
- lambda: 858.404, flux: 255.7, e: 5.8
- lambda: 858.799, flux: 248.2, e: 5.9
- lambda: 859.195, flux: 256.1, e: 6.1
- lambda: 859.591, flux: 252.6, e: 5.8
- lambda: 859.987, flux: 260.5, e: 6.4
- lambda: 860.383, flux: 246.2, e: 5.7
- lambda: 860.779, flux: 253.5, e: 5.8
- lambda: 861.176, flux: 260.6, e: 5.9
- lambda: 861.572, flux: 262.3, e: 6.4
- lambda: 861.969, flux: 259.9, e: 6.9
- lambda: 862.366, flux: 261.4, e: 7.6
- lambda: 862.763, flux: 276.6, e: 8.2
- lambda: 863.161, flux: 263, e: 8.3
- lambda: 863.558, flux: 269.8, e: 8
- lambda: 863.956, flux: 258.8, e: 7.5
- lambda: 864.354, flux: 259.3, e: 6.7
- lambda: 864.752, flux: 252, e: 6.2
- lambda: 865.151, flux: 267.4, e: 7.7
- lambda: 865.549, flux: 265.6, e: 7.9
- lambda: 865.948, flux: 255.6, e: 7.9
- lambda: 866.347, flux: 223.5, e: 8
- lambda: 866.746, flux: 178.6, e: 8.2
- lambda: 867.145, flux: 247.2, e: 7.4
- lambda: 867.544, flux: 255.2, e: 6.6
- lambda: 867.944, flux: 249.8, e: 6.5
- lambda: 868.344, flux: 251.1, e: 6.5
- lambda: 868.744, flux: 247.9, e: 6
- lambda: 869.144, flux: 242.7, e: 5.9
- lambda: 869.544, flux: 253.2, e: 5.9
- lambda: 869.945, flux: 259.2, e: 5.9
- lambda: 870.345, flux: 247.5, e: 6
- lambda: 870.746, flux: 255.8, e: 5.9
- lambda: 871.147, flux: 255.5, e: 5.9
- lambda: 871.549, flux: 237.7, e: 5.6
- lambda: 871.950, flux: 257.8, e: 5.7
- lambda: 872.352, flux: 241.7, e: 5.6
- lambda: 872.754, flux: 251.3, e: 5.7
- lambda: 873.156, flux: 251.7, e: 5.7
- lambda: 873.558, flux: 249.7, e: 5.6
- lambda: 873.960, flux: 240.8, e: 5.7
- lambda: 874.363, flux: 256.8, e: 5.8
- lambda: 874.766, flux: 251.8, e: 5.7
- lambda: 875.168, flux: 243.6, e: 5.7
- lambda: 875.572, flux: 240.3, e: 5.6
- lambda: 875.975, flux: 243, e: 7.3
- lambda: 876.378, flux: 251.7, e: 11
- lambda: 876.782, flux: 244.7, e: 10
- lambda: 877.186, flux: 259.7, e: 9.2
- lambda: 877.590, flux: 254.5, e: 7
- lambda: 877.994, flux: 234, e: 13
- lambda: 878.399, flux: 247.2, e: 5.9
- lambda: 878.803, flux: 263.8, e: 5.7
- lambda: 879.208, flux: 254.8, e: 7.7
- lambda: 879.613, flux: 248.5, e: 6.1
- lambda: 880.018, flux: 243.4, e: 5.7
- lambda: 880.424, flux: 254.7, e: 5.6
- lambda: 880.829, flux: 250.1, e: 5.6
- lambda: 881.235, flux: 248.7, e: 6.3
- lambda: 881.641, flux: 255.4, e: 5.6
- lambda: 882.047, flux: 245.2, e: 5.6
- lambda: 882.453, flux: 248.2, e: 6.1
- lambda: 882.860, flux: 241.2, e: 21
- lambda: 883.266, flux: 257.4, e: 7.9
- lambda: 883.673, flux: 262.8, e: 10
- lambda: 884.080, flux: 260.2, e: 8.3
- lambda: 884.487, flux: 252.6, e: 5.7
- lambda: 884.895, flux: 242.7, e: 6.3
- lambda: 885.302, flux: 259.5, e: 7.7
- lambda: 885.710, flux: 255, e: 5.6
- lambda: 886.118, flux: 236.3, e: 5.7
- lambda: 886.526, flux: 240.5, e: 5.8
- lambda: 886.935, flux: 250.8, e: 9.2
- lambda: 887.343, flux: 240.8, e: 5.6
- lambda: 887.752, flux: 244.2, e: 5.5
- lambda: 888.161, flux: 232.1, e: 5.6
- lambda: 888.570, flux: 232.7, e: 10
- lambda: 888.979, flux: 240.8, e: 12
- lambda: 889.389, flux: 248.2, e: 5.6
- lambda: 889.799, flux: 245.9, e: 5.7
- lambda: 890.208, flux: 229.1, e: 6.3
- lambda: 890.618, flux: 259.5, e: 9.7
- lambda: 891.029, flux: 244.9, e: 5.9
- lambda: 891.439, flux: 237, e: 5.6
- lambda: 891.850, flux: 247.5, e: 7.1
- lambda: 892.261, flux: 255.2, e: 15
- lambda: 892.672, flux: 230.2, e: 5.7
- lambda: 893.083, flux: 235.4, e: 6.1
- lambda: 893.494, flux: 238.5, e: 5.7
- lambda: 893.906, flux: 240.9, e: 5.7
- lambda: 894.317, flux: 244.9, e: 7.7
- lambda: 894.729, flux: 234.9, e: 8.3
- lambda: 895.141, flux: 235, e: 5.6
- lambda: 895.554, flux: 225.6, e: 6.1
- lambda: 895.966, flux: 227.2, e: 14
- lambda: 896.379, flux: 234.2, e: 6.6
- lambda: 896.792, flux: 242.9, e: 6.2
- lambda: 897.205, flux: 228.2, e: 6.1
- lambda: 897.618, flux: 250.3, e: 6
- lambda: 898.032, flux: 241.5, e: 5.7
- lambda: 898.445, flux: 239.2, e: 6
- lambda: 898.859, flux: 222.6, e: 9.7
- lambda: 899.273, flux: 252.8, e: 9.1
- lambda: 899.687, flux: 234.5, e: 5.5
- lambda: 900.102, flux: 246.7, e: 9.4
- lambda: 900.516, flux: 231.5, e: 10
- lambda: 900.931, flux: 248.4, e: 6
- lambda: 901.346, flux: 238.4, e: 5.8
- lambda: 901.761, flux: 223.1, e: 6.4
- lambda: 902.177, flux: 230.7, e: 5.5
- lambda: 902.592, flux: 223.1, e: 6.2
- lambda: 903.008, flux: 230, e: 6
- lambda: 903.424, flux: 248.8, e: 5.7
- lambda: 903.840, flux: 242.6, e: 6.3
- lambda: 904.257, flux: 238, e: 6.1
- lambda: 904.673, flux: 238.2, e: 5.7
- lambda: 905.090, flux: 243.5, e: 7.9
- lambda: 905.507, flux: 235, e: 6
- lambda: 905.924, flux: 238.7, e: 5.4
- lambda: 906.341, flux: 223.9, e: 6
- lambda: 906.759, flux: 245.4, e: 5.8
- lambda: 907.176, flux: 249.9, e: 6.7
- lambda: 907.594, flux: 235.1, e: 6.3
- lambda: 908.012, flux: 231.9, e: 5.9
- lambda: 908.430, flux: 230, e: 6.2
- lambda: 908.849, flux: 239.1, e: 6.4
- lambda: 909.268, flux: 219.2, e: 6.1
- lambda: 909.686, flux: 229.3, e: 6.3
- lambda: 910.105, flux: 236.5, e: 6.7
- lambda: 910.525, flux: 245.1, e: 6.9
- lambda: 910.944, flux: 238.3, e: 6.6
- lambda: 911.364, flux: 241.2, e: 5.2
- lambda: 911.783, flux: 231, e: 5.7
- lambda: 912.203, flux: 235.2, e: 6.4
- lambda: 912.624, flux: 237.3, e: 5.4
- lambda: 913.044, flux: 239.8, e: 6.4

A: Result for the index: 0.03 mag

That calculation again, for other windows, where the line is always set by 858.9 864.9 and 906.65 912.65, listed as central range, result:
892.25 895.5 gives 0.03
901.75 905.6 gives 0.01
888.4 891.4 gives 0.01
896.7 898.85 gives 0.01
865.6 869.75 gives 0.07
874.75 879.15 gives 0.01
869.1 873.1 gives 0.02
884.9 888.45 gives 0.01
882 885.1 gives -0.01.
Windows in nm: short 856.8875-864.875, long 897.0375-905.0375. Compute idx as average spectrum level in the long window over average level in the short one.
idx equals 0.91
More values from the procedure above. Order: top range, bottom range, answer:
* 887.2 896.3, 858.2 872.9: 0.95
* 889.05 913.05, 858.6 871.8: 0.94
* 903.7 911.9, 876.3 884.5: 0.94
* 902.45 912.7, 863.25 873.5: 0.95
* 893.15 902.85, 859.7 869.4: 0.93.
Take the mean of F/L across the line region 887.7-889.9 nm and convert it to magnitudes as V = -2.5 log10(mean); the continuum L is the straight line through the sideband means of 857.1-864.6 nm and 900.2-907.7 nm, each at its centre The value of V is 0.02 mag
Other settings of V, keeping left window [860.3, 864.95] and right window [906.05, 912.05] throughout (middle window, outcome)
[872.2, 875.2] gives 0.02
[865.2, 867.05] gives 0.11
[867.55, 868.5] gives 0.03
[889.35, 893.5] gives 0.01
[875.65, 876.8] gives 0.03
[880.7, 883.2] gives 0.01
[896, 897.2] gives 0.03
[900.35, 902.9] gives 0.03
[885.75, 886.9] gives 0.02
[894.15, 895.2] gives 0.02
